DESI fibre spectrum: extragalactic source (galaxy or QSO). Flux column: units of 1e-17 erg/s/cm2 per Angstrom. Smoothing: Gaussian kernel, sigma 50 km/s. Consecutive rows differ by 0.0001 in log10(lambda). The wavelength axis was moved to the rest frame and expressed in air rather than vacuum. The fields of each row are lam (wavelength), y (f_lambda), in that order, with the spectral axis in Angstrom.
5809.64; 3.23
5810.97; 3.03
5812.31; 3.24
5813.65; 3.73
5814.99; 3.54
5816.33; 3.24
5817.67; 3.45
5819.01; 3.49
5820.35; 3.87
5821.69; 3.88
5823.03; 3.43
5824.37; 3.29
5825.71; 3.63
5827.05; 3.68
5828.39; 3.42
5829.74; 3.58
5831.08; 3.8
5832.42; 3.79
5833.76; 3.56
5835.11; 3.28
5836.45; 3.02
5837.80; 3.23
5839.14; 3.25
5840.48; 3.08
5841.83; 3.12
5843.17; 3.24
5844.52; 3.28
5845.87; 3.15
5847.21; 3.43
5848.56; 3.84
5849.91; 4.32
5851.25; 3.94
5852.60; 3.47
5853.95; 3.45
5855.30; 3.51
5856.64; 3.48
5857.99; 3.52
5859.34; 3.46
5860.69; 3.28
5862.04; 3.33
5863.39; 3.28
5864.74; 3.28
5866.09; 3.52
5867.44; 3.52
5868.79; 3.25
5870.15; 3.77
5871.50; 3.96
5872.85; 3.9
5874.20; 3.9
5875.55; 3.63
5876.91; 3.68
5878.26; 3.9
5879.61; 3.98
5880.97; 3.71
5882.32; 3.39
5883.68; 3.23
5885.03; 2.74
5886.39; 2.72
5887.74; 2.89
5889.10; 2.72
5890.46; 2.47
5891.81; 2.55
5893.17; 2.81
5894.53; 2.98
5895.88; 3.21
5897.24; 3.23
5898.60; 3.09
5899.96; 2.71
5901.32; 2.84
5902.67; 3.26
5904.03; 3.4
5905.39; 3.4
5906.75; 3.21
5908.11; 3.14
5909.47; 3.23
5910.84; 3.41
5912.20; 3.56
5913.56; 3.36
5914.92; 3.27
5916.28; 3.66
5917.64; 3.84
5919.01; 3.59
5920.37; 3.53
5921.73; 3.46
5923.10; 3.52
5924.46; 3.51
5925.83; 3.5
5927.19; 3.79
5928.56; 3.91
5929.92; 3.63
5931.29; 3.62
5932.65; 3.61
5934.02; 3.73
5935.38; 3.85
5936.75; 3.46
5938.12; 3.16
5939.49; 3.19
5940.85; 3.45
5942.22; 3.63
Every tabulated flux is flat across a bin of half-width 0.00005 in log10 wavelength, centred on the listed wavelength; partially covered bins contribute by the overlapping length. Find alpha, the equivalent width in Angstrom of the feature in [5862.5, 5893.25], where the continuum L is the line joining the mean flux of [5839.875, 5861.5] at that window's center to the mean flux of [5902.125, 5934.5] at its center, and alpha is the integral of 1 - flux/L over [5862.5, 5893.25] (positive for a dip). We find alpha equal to 1.2 Angstrom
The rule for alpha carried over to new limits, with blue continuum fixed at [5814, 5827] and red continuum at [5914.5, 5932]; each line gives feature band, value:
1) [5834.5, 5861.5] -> 1.11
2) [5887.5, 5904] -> 3.10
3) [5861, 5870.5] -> 0.45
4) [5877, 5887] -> 0.50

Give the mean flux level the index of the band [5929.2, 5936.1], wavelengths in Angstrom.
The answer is 3.69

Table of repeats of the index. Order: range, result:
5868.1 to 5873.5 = 3.72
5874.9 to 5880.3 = 3.79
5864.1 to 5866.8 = 3.4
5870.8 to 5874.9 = 3.93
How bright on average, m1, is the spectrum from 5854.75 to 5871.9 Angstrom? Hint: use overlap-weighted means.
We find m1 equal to 3.47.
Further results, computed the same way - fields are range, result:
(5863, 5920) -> 3.32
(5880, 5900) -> 2.98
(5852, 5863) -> 3.43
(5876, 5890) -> 3.29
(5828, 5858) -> 3.47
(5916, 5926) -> 3.57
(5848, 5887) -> 3.55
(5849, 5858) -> 3.69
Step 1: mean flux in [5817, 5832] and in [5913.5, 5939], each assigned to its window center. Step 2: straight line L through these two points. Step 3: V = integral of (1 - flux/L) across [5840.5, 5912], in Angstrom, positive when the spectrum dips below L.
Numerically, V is 5.0 Angstrom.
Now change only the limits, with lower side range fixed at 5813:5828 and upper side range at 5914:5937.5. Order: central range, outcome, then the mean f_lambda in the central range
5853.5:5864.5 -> 0.5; 3.41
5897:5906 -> 1.2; 3.13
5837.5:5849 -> 0.9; 3.28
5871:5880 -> -0.6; 3.85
